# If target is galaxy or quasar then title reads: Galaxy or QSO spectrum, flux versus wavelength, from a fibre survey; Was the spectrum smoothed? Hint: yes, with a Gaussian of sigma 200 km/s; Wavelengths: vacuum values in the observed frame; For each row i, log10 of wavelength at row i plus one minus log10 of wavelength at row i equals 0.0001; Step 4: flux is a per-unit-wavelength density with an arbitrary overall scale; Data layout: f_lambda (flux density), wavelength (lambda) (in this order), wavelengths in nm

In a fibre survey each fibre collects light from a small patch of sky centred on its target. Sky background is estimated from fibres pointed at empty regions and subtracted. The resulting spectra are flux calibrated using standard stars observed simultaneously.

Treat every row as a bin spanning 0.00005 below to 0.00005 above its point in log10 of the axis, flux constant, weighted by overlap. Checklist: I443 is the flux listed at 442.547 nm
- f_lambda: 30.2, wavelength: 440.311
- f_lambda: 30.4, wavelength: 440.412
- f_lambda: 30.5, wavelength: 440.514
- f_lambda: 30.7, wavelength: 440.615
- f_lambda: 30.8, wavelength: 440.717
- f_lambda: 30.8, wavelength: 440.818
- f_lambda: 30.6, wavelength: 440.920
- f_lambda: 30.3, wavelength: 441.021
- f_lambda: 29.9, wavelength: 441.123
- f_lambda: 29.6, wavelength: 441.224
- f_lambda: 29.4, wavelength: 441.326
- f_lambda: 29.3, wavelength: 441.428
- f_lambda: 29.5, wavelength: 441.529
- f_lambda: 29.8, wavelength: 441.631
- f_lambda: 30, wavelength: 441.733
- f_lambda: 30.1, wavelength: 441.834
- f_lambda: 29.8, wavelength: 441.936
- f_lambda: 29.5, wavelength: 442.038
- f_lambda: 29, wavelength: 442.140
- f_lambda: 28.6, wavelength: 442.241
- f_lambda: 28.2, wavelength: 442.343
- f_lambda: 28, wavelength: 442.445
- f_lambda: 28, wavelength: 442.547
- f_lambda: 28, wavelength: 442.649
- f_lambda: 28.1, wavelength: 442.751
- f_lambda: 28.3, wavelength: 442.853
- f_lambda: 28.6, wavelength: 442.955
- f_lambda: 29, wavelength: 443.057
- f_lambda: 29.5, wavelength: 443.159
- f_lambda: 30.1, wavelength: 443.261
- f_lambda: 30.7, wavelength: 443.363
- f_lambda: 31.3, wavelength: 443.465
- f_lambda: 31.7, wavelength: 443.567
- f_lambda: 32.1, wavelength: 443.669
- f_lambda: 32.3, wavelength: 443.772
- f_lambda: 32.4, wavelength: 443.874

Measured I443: 28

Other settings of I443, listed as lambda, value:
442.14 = 29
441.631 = 29.8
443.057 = 29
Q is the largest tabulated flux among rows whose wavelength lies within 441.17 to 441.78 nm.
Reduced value 30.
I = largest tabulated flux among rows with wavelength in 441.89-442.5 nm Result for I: 29.8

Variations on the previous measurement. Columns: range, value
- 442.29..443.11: 29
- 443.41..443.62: 31.7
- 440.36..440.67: 30.7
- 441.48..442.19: 30.1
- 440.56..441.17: 30.8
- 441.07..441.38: 29.9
